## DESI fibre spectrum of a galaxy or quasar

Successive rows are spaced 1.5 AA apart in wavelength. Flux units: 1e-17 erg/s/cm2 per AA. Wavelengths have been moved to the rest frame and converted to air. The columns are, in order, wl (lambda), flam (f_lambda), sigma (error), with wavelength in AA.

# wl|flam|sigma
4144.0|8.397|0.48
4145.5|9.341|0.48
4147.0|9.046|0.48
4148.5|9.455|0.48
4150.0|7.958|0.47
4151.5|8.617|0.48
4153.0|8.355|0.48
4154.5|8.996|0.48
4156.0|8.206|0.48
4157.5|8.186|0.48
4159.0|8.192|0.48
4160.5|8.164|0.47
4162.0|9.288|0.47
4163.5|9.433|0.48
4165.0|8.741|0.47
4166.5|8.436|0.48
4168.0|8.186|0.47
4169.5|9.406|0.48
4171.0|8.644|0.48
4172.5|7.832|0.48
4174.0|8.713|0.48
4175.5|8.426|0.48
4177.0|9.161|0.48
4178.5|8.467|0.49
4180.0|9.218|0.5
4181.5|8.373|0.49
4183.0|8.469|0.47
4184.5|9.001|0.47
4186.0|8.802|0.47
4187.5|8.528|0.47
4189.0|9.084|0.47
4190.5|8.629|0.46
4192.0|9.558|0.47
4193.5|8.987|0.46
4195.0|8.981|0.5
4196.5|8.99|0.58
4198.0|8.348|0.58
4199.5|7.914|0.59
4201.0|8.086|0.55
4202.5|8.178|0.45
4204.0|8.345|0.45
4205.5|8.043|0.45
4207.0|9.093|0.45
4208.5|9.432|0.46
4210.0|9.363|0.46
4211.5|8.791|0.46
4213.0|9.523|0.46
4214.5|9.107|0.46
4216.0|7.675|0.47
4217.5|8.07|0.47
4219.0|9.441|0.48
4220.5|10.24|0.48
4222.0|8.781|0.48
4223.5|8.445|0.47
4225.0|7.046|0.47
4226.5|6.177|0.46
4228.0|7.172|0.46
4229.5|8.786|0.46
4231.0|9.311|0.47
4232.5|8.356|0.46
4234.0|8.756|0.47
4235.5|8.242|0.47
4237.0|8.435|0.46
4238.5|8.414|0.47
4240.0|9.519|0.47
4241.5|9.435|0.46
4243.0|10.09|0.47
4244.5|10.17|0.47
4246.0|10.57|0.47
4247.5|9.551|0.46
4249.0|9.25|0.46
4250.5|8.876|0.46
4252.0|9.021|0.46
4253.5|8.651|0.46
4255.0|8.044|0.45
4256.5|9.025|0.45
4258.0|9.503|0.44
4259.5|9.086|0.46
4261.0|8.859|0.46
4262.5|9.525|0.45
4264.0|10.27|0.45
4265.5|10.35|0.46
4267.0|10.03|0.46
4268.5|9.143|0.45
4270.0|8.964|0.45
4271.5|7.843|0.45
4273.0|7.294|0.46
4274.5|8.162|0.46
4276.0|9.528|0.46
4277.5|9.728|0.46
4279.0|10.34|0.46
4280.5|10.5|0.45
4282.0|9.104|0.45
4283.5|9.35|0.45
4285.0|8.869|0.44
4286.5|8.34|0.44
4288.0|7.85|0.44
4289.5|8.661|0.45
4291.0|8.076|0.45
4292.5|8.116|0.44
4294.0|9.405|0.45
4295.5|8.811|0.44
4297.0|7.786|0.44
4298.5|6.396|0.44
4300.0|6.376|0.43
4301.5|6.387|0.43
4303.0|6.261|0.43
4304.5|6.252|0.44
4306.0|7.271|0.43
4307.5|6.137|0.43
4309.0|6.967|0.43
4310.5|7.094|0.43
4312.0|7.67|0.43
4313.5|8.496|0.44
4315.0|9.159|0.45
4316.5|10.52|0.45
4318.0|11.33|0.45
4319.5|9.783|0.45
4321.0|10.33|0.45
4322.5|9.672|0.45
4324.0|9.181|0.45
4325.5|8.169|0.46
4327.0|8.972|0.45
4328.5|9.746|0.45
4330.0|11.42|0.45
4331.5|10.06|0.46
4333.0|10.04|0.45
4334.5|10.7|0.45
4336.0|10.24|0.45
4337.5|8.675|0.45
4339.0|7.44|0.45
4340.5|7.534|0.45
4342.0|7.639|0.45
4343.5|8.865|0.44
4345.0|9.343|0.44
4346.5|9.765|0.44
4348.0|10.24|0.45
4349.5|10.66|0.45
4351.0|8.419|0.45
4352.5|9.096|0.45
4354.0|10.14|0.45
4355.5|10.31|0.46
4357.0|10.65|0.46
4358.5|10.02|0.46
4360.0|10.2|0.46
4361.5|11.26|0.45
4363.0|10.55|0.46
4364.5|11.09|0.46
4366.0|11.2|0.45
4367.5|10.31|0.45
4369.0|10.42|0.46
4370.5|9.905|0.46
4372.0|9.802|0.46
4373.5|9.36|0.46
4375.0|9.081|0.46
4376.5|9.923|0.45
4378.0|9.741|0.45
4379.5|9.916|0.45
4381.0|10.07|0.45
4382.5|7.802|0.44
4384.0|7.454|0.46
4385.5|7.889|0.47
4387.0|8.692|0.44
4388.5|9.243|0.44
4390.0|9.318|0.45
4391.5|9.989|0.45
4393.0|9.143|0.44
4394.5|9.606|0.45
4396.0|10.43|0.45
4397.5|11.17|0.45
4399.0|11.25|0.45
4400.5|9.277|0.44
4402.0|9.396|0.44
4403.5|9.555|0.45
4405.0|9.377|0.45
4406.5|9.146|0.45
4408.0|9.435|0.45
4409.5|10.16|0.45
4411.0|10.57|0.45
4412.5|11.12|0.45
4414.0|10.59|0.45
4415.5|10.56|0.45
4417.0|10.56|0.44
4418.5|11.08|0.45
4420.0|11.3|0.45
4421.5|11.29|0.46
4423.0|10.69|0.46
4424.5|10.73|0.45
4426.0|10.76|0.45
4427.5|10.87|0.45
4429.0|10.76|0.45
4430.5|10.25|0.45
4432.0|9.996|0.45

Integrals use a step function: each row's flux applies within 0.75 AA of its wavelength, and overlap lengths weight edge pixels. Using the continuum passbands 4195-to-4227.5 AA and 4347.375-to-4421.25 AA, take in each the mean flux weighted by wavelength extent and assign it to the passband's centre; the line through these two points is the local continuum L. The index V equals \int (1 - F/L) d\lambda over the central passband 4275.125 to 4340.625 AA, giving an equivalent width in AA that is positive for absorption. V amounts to 4.3 AA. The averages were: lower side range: 8.53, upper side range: 9.94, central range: 8.71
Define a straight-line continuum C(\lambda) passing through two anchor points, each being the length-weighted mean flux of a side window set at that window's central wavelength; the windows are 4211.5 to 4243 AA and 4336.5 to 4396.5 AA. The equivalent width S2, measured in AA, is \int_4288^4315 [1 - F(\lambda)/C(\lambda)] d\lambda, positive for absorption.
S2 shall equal 4.8 AA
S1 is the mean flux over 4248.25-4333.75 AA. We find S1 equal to 8.77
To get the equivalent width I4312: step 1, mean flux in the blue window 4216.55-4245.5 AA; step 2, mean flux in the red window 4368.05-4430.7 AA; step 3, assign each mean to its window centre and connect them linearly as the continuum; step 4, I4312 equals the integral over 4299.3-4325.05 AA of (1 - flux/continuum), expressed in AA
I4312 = 3.1 AA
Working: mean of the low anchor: 8.69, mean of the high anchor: 9.94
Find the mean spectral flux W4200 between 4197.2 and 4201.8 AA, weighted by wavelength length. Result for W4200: 8.13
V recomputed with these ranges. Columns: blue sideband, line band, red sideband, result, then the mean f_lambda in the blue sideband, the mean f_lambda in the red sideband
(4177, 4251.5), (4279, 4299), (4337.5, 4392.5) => 1.1 AA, 8.78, 9.52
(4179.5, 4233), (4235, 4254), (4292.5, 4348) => -1.4 AA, 8.62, 8.62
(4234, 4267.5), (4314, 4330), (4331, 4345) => -1.2 AA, 9.3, 9.02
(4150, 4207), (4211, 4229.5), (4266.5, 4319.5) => 0.3 AA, 8.62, 8.36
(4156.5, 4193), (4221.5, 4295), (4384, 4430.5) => 2.3 AA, 8.7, 10.1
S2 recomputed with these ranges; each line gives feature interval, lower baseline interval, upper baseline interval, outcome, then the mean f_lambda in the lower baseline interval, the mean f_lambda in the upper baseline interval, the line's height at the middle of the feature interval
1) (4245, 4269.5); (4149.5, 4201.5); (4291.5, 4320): -3.58 AA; 8.65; 7.89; 8.17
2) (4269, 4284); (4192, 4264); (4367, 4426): 0.09 AA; 8.83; 9.89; 9.13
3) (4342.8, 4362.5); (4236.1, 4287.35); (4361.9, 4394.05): -0.88 AA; 9.22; 9.59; 9.51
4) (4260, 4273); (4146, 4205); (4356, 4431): -0.01 AA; 8.65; 10.1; 9.24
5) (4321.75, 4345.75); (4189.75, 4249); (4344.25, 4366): 1.71 AA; 8.78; 10.2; 9.94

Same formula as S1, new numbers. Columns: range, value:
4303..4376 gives 9.37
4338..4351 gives 8.9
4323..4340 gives 9.49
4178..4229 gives 8.6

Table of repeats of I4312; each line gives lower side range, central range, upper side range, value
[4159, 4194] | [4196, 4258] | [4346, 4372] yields 2.7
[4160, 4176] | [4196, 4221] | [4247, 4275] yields 0.3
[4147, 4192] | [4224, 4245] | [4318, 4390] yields 1.1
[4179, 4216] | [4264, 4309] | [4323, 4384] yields 4.6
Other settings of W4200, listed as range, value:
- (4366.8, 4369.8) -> 10.4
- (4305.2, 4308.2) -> 6.71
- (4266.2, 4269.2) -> 9.61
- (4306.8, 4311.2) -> 6.74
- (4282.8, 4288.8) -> 8.6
